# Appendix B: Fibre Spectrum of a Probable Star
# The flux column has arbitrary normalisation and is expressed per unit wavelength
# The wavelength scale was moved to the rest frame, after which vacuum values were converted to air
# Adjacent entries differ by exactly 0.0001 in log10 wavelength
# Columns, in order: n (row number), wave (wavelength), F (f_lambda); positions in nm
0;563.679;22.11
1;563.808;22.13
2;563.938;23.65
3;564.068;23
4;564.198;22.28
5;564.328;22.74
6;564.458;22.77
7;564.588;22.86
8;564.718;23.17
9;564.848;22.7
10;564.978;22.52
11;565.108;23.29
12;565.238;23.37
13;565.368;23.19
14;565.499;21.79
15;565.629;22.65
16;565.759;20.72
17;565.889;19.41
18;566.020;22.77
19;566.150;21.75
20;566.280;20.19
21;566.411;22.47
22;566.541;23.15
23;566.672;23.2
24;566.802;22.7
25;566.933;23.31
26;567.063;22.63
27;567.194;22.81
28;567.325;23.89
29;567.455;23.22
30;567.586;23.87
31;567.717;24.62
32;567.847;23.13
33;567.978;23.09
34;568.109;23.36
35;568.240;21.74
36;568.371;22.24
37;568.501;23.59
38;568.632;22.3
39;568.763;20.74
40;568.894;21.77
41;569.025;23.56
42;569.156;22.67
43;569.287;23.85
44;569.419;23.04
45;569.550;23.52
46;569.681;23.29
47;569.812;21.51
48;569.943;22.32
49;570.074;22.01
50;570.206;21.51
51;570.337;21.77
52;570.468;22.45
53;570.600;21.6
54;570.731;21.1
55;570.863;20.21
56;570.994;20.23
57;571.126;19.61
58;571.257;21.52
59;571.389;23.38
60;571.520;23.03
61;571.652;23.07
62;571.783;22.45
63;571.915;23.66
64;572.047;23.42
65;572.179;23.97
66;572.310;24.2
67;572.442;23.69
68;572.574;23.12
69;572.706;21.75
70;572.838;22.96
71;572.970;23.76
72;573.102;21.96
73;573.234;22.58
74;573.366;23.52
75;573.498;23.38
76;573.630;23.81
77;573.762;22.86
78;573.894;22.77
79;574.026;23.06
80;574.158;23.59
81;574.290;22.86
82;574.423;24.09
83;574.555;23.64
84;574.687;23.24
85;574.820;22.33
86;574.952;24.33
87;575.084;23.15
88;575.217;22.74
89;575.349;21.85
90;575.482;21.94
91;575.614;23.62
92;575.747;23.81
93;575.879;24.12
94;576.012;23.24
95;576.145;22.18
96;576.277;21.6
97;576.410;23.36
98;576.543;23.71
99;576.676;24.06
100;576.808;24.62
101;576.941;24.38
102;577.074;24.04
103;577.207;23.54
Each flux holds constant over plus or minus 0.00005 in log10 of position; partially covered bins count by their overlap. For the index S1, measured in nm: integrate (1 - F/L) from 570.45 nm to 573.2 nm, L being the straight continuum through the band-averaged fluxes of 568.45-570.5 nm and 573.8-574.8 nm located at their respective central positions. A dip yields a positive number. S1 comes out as 0.05 nm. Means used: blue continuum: 22.5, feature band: 22.4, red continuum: 23.3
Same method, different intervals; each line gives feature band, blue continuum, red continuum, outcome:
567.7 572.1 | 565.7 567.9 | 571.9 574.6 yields 0.10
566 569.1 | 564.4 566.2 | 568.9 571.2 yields -0.08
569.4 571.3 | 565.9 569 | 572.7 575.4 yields 0.10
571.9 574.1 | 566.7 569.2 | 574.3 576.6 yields -0.01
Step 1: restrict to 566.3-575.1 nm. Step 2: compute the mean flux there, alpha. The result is 22.8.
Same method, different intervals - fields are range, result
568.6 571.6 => 22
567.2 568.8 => 23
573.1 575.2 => 23.2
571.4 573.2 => 23.2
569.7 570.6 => 22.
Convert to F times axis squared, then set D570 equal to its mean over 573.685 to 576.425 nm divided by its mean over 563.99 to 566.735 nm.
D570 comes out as 1.1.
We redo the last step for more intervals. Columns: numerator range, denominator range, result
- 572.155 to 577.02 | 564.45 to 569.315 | 1.05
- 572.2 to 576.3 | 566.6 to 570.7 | 1.04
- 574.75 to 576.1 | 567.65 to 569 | 1.04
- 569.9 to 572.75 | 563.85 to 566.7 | 1.02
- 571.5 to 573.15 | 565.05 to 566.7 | 1.07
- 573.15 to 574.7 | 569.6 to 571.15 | 1.09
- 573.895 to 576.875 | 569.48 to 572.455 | 1.06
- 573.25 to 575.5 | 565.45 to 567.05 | 1.08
